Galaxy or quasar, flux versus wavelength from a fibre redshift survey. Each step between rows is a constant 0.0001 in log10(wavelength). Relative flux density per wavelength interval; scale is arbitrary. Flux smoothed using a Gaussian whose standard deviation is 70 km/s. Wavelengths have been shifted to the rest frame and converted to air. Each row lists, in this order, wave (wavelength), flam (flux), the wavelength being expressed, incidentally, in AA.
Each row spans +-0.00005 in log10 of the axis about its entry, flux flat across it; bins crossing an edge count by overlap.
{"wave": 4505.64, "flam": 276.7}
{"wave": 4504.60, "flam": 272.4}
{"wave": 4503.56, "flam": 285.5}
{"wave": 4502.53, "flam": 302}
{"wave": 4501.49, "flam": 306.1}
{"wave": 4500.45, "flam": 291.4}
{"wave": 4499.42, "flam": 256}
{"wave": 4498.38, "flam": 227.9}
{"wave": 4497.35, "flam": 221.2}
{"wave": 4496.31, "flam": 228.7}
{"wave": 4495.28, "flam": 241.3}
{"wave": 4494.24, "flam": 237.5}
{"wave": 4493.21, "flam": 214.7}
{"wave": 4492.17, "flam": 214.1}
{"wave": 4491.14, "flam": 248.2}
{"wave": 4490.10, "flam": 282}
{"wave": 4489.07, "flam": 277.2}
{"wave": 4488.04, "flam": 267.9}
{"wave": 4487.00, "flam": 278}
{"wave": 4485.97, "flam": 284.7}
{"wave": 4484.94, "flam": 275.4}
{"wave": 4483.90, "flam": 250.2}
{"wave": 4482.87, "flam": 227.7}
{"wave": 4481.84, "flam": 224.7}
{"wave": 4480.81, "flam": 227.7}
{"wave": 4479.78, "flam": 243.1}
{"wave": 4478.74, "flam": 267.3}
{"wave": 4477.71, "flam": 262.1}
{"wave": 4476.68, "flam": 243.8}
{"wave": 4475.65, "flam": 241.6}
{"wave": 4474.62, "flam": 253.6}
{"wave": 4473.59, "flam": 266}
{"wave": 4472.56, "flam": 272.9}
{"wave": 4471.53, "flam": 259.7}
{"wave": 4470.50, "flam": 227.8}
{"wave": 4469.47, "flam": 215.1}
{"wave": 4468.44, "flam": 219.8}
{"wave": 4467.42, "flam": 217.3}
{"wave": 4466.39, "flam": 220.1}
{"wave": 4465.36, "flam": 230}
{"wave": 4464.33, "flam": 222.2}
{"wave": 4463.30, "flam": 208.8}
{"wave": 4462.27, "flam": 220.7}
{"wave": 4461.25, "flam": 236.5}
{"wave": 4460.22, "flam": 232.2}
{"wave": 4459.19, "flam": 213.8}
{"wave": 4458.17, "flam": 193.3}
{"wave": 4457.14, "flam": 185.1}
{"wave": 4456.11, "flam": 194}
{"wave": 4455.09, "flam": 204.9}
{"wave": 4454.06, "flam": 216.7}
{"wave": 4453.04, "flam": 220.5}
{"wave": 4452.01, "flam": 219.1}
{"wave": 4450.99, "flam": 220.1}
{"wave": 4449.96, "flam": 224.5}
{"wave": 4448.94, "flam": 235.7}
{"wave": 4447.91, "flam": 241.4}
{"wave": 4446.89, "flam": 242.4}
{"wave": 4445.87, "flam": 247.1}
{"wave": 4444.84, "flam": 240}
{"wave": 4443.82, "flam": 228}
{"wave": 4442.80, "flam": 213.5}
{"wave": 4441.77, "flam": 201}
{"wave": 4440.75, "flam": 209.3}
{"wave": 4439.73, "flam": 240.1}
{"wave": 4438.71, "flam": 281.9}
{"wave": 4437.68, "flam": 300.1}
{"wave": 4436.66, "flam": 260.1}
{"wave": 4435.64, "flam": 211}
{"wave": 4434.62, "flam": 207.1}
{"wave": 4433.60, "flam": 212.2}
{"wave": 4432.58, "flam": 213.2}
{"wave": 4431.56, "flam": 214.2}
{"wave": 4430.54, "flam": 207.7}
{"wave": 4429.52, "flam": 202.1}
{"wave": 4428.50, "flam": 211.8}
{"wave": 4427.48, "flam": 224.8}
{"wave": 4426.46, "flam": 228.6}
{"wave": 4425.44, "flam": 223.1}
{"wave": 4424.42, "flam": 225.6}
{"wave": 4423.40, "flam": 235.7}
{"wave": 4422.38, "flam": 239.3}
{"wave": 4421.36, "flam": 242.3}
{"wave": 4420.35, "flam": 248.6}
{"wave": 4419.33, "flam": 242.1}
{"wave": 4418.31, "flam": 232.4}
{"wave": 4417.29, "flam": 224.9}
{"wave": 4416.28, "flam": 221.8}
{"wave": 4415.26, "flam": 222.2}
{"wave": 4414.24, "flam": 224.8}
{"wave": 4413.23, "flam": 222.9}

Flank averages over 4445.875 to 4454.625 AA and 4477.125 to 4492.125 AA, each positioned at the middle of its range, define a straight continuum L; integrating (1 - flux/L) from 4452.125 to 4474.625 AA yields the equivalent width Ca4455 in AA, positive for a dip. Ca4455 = 1.5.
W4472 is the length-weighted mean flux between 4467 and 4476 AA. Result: 242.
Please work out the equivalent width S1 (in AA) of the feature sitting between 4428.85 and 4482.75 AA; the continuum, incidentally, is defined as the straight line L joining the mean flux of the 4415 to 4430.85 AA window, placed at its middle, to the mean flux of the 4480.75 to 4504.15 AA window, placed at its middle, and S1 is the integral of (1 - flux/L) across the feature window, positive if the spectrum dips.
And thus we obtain 2.63 AA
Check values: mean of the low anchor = 227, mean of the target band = 229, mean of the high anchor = 256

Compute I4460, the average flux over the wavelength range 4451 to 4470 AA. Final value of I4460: 215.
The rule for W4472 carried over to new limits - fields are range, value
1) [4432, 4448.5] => 234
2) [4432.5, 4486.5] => 233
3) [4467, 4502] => 249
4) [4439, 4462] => 222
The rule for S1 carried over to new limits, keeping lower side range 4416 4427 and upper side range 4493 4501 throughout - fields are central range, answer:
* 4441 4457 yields 1.0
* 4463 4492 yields -0.9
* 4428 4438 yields 0.5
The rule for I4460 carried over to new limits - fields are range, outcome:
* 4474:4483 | 244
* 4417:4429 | 232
